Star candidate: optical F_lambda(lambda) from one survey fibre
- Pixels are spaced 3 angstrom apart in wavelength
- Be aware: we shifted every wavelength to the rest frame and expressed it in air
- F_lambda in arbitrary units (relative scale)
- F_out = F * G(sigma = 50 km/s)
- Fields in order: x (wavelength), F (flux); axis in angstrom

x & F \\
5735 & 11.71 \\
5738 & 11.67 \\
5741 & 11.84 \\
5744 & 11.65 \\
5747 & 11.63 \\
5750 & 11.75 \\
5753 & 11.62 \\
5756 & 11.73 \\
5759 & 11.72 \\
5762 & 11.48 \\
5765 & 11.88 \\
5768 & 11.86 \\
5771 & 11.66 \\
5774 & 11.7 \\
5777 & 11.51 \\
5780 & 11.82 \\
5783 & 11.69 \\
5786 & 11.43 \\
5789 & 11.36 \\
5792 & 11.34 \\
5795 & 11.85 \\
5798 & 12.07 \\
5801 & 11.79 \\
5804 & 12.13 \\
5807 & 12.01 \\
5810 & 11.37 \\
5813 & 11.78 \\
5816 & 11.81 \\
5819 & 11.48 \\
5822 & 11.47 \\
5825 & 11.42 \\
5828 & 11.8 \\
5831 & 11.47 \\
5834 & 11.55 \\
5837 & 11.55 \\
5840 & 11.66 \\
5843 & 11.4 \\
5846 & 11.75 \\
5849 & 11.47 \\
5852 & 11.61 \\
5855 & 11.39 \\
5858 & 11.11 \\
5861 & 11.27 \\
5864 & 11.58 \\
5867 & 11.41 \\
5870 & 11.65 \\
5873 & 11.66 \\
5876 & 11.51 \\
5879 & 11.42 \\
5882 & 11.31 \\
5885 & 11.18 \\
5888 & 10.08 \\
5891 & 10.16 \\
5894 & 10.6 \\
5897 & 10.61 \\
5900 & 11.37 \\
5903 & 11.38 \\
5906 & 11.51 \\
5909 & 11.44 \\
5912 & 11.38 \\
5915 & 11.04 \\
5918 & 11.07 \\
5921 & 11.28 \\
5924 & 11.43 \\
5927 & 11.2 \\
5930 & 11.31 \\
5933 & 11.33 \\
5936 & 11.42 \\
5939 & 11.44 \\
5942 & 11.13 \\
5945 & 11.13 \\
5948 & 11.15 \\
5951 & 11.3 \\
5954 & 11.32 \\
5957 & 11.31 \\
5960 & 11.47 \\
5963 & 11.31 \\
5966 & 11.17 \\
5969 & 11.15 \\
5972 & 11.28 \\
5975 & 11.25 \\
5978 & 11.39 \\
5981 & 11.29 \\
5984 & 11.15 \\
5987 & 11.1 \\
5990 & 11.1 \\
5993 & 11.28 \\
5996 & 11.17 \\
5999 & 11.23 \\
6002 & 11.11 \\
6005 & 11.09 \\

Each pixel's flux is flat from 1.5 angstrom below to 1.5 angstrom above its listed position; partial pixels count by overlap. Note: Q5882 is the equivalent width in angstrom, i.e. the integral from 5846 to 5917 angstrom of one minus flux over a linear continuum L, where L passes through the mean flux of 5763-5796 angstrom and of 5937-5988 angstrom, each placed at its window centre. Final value 1.21 angstrom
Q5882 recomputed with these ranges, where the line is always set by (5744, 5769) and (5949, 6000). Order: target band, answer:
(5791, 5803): -0.2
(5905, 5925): 0.1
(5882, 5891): 0.6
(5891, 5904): 0.6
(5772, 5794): 0.2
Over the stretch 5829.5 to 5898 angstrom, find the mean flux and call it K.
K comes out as 11.3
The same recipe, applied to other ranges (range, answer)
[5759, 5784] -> 11.7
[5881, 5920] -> 11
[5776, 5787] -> 11.6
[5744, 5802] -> 11.7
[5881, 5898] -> 10.6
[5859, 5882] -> 11.5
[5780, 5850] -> 11.6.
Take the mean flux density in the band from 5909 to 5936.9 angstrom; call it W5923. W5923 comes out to 11.3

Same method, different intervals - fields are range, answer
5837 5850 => 11.6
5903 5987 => 11.3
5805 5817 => 11.8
